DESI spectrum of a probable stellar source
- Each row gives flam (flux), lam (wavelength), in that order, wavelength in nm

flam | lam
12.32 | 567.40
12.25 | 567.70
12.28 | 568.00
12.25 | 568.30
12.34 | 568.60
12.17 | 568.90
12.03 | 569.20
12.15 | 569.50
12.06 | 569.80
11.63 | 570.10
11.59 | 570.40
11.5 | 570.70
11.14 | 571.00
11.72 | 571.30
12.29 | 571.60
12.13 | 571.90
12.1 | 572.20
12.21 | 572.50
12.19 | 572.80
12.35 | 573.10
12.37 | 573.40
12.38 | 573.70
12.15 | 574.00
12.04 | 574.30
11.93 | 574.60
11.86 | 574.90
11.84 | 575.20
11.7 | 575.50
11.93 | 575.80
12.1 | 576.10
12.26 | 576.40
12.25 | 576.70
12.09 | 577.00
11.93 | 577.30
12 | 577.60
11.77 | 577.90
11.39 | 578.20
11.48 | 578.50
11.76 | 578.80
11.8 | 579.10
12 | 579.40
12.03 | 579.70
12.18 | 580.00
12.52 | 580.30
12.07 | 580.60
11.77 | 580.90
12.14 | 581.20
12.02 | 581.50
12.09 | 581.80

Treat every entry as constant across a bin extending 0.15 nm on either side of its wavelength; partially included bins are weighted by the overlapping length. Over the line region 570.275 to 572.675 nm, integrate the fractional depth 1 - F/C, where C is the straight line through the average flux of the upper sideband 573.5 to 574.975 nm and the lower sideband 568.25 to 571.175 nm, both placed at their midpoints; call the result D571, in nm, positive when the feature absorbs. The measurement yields 0.02 nm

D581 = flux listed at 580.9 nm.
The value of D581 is 11.77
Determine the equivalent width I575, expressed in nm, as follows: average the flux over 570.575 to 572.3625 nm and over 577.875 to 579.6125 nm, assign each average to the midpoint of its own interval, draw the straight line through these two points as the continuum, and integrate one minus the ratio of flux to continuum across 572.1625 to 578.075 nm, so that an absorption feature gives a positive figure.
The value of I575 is -0.15 nm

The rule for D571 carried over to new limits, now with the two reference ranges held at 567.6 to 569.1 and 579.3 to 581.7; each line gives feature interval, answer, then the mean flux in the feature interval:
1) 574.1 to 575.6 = 0.03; 11.9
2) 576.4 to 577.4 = 0.00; 12.1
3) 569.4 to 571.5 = 0.09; 11.7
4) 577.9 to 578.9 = 0.05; 11.6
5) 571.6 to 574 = -0.01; 12.2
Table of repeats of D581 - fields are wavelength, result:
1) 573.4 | 12.37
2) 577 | 12.09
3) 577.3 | 11.93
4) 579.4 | 12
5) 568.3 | 12.25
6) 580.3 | 12.52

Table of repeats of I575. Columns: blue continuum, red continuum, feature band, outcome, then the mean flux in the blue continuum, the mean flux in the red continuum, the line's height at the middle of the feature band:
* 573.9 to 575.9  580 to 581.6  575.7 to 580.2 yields 0.03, 11.9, 12.1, 12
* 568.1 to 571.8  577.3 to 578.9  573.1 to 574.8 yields -0.05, 11.9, 11.7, 11.8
